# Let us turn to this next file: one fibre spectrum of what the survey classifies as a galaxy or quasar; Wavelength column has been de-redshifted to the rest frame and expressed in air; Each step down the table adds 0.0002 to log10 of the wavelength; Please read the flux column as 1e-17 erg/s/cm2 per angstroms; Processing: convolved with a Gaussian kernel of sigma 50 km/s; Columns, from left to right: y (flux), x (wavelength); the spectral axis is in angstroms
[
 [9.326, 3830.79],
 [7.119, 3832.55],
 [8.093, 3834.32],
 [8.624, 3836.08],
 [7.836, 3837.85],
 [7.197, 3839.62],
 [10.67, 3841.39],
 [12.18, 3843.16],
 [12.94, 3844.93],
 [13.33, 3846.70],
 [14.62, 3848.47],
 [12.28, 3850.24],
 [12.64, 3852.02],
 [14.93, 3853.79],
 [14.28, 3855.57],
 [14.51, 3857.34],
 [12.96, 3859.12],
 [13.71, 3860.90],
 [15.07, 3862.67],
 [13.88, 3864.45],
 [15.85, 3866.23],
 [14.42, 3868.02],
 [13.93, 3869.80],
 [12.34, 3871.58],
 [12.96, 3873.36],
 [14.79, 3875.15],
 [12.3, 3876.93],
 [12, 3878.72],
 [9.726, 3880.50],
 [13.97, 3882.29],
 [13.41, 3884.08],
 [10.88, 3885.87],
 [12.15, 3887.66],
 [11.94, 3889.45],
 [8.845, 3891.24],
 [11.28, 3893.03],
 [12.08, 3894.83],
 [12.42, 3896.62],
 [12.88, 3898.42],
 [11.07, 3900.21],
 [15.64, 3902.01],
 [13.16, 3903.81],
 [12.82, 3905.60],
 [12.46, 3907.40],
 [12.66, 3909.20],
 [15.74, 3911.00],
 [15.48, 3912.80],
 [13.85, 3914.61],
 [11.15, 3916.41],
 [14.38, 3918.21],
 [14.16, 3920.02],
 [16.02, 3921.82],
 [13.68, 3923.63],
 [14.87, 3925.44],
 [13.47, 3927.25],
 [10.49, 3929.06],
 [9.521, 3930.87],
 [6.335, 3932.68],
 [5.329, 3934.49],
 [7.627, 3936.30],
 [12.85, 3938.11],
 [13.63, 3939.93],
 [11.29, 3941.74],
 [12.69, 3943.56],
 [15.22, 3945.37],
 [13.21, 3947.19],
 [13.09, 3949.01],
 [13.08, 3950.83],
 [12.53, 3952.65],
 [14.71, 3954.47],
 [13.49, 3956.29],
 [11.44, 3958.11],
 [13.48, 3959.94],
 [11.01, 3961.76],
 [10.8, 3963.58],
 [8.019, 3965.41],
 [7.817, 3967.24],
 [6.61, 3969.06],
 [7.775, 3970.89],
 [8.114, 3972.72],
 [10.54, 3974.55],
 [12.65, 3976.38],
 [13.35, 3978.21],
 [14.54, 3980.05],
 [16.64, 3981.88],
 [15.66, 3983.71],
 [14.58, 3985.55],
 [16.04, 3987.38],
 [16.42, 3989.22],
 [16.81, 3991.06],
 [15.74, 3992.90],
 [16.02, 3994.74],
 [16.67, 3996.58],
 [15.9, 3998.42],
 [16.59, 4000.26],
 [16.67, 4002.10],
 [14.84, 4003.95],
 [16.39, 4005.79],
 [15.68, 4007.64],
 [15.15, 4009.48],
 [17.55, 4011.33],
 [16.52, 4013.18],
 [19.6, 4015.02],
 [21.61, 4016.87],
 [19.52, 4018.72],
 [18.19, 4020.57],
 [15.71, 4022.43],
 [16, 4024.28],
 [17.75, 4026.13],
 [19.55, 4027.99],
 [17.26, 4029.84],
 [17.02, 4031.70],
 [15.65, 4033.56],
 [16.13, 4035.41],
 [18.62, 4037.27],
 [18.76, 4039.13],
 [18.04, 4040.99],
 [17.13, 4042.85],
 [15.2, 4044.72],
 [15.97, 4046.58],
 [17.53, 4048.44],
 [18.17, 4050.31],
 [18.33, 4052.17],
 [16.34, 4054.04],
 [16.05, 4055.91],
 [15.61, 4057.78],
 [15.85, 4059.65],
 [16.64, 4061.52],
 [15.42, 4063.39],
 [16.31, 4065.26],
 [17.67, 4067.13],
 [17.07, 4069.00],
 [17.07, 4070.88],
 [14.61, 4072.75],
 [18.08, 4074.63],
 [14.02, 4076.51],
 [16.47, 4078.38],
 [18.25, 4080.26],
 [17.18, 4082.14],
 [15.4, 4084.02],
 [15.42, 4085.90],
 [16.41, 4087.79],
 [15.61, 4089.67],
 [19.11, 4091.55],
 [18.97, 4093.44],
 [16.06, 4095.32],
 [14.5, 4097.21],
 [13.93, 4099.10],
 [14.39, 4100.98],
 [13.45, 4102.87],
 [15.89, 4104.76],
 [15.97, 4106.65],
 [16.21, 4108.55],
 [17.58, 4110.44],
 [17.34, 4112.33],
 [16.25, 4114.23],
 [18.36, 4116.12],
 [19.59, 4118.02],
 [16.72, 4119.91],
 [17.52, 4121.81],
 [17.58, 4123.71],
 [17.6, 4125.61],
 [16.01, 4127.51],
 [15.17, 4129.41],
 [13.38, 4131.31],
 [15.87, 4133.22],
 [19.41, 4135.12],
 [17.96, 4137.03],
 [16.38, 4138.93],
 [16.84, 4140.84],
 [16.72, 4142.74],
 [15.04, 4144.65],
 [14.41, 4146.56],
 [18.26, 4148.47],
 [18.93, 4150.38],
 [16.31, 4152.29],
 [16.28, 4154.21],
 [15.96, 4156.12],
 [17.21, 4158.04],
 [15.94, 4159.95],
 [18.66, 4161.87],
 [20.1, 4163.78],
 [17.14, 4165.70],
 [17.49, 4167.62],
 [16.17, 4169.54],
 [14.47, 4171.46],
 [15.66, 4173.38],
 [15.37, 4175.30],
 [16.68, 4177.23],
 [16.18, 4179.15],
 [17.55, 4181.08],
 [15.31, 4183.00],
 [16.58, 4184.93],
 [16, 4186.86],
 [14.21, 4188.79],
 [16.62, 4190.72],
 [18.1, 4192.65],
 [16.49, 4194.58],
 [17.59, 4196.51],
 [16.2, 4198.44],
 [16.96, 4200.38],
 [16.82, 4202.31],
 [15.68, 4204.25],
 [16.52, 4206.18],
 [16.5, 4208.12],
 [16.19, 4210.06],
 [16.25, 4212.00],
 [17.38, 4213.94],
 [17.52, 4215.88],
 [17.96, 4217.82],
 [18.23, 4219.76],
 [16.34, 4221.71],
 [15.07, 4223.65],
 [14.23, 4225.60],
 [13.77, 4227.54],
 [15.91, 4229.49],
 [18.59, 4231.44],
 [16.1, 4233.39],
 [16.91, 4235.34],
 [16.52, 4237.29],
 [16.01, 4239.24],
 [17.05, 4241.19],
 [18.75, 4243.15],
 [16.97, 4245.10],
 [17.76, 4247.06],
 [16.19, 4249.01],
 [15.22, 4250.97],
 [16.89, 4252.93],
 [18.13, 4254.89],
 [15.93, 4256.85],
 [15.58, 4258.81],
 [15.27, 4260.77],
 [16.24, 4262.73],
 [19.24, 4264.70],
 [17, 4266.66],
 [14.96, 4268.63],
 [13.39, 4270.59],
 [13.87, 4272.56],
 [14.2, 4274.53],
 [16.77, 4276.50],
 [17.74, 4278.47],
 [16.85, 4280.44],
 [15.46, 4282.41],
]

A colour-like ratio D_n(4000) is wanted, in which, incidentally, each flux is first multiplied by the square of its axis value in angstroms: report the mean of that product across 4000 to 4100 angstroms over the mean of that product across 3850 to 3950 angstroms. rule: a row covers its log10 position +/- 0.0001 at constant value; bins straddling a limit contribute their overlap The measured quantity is 1.4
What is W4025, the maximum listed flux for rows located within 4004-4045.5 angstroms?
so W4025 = 21.61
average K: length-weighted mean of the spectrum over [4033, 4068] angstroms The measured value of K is 16.8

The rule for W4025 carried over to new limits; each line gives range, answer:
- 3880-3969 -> 16.02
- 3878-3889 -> 13.97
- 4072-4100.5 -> 19.11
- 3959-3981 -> 14.54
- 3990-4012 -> 17.55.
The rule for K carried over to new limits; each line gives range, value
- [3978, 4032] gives 16.7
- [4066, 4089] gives 16.5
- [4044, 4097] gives 16.6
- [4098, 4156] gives 16.5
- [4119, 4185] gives 16.7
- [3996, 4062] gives 17.1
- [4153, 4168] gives 17.3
